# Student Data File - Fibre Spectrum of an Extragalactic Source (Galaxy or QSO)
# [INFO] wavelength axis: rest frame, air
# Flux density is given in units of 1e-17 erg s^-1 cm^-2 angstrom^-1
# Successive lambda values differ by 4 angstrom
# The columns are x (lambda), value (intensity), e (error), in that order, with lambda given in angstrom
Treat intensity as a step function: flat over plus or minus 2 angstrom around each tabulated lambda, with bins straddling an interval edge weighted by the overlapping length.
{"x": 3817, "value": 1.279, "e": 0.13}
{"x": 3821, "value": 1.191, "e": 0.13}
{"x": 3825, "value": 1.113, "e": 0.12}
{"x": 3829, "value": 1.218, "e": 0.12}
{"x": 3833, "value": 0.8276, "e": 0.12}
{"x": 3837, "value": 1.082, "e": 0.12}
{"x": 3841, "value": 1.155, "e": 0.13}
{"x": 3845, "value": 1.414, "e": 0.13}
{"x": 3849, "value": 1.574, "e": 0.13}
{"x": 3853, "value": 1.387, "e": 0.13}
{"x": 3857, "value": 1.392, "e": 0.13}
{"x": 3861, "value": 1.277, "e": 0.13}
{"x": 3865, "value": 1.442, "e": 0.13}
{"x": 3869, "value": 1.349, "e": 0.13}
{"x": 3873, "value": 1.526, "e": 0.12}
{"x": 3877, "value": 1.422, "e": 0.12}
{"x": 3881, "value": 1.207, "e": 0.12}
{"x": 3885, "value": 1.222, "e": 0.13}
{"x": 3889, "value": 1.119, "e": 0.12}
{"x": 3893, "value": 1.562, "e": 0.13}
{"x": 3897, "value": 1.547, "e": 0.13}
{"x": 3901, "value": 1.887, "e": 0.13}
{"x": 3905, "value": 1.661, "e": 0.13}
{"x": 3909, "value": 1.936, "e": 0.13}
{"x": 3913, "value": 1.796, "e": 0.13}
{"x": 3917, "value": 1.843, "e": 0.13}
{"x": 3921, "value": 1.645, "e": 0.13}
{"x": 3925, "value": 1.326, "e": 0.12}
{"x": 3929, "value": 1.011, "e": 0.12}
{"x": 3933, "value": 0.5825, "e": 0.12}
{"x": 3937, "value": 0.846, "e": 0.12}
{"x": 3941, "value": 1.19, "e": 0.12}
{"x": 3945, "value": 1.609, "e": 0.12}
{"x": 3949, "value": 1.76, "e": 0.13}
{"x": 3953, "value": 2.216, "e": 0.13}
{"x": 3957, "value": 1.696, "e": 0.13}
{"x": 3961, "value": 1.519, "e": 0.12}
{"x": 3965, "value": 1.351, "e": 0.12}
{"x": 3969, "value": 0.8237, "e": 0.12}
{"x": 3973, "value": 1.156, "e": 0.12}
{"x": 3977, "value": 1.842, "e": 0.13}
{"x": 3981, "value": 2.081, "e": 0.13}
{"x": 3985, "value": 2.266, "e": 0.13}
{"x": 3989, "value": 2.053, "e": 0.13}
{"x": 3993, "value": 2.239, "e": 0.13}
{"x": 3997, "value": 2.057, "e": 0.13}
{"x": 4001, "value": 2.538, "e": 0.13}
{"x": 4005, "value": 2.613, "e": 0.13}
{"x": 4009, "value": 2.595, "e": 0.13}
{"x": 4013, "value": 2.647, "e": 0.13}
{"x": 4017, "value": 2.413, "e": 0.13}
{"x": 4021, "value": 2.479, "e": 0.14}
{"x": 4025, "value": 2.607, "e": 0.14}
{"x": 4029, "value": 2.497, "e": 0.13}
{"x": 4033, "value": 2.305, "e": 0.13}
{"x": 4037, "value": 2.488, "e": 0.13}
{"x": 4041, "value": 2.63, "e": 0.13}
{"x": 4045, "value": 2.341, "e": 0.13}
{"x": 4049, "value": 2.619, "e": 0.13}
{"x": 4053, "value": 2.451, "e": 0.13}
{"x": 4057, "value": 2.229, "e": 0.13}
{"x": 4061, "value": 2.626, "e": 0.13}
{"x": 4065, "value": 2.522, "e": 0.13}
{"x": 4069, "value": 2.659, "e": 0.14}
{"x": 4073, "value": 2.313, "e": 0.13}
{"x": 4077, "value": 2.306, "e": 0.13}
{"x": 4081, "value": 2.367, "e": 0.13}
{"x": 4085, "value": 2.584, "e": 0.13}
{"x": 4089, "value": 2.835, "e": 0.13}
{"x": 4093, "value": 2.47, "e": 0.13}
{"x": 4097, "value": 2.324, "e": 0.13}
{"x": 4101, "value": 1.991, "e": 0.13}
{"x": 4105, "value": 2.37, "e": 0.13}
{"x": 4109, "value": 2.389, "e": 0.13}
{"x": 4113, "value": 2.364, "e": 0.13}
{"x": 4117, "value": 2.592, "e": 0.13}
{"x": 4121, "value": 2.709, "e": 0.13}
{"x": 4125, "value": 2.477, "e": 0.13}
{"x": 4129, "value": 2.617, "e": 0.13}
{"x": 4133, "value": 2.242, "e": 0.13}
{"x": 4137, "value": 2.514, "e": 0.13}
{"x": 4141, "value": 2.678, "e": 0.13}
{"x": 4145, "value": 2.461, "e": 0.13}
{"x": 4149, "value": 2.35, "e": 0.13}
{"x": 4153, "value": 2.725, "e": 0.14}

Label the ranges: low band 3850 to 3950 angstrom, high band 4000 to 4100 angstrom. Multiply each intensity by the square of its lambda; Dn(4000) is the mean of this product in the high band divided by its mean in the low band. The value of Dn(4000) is 1.89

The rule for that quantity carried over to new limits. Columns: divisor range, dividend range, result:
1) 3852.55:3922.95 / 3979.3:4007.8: 1.58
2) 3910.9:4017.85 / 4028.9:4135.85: 1.47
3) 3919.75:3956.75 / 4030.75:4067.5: 1.91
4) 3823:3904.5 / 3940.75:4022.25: 1.56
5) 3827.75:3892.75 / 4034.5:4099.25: 2.12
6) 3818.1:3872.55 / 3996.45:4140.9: 2.18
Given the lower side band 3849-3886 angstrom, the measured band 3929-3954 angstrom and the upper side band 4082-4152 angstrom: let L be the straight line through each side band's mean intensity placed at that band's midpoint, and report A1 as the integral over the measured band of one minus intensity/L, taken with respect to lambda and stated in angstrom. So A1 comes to 5.9 angstrom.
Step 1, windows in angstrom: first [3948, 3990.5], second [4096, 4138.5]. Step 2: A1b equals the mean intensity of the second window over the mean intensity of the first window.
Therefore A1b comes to 1.42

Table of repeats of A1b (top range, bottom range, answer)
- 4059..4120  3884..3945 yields 1.73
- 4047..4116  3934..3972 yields 1.72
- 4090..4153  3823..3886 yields 1.90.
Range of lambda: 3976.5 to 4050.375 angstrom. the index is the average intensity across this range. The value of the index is 2.39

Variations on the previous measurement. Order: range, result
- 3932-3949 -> 1.17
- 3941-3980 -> 1.55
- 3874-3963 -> 1.48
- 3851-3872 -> 1.38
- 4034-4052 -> 2.5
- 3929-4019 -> 1.8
